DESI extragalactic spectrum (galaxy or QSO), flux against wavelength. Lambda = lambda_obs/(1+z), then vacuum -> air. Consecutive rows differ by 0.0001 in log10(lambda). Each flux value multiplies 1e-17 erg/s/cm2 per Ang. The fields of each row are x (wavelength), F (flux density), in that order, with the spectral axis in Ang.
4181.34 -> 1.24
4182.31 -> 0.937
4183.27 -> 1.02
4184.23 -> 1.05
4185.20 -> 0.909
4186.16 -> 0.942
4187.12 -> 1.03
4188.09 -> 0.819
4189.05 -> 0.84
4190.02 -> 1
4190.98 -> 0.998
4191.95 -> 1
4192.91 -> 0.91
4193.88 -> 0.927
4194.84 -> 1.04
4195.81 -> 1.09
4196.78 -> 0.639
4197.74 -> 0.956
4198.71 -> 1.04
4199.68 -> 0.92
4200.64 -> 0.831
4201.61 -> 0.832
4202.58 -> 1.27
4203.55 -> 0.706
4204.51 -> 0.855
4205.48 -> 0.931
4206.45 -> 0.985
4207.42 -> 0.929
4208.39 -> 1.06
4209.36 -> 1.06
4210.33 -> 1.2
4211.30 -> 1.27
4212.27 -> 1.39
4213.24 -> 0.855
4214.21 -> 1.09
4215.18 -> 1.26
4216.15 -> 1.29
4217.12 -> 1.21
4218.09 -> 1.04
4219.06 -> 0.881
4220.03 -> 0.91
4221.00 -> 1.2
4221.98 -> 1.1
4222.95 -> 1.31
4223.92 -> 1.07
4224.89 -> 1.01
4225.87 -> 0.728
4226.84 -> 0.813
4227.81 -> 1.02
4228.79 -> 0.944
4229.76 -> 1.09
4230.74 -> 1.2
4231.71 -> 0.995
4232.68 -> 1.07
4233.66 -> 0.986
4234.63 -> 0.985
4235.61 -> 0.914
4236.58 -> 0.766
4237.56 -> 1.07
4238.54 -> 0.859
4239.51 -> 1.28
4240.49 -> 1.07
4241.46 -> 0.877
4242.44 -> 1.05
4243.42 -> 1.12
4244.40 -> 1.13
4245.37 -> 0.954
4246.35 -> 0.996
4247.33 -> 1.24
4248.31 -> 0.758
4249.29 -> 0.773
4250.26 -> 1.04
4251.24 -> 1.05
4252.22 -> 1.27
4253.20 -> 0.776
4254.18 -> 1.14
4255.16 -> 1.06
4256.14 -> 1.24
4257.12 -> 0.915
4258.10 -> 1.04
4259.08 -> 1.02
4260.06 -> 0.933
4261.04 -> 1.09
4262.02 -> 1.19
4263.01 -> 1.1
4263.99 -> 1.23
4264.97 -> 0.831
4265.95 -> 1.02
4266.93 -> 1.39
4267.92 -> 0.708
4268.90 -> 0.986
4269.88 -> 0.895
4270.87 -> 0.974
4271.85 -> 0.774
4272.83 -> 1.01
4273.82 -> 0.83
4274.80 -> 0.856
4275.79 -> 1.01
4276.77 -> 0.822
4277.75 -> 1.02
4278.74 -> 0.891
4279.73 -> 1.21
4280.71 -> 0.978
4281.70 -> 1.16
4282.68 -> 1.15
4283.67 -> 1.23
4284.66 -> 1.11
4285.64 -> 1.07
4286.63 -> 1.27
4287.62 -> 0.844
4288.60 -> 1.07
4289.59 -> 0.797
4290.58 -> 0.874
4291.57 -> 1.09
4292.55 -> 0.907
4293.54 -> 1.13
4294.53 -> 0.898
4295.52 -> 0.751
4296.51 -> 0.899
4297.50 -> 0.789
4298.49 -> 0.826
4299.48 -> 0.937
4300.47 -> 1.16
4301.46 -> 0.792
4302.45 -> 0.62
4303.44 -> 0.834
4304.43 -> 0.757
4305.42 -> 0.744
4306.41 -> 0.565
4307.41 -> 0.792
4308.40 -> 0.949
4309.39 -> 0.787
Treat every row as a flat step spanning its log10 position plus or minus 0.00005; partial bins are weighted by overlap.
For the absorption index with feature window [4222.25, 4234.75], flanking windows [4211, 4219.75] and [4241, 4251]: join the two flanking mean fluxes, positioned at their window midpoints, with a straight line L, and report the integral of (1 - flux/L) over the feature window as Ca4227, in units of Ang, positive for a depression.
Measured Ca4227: 0.7 Ang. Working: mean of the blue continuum 1.14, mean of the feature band 1.02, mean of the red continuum 0.995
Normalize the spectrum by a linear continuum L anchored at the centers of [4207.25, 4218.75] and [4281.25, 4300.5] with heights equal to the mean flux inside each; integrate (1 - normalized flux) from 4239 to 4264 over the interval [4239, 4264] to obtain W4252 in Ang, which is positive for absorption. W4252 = 0.5 Ang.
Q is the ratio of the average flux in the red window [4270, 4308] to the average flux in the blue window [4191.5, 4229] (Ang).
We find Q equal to 0.92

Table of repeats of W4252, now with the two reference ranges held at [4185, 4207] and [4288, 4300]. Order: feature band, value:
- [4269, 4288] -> -1.8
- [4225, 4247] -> -1.7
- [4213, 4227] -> -2.0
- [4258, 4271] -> -1.6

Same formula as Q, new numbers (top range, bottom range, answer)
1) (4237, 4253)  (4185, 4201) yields 1.10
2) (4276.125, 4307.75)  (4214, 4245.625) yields 0.90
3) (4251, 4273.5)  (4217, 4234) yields 1.00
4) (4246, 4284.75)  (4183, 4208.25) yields 1.08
